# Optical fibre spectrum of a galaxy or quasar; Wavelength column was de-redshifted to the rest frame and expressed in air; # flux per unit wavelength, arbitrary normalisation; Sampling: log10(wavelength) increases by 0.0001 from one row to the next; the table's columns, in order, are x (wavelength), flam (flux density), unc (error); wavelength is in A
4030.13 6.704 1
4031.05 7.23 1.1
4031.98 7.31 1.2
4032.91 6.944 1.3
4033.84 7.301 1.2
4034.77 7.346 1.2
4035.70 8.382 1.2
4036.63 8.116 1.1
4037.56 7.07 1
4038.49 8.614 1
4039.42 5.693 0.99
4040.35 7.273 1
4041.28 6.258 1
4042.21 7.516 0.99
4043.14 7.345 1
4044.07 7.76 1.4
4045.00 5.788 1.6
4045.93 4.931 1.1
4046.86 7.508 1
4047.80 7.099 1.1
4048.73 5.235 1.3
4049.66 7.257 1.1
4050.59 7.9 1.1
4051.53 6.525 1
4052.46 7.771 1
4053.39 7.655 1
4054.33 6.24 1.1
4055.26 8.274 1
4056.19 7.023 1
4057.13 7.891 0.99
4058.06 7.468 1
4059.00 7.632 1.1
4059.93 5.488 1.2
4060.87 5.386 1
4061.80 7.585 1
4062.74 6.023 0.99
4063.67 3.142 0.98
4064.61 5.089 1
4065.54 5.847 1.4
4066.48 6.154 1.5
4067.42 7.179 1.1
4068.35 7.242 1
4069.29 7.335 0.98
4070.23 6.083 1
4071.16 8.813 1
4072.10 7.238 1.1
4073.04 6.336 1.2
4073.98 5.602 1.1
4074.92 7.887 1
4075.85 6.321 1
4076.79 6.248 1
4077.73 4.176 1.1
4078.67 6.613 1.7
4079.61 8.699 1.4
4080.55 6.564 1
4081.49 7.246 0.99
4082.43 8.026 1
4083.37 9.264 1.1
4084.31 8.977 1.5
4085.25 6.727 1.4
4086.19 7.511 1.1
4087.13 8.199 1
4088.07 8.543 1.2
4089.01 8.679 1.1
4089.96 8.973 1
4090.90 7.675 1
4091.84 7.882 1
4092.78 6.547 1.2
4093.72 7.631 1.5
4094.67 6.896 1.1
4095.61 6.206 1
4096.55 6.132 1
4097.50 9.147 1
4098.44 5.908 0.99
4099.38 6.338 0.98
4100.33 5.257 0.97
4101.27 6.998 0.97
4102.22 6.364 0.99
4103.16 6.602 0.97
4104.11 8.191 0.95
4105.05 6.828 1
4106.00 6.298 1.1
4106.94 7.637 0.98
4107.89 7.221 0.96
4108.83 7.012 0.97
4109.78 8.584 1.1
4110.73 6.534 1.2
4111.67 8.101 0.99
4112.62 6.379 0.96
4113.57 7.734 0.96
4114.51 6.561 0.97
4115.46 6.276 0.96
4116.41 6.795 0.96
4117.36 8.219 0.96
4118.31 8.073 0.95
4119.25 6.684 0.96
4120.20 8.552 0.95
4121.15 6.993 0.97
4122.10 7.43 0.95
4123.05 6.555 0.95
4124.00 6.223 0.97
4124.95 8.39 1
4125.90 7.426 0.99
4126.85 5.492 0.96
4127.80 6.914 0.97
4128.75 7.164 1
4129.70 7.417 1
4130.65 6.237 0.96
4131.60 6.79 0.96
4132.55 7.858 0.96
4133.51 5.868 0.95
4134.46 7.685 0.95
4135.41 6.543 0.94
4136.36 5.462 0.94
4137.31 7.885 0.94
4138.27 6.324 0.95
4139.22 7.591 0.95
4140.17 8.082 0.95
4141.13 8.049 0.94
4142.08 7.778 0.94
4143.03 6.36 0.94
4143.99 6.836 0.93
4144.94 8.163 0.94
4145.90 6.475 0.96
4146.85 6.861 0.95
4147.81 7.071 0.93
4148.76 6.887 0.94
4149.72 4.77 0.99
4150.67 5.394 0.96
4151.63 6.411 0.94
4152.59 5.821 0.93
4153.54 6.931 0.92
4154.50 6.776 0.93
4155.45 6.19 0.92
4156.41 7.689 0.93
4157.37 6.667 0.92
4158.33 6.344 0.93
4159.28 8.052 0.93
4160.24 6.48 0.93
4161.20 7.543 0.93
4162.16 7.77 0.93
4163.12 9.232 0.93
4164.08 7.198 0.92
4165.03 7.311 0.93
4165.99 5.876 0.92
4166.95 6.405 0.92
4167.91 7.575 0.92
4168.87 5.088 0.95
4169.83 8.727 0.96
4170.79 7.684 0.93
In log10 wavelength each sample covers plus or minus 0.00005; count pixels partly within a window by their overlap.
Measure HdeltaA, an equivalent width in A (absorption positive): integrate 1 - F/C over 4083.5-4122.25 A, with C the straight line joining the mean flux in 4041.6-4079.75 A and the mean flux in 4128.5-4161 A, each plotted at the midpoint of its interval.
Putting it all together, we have -3.1 A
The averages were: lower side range 6.7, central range 7.32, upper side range 6.85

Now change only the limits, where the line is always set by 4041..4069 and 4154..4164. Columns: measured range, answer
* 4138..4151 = 0.5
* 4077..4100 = -1.8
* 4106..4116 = -0.2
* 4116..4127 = -0.4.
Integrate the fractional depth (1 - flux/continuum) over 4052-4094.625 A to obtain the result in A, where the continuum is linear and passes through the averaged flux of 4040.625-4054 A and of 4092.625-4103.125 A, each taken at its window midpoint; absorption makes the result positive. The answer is -1.9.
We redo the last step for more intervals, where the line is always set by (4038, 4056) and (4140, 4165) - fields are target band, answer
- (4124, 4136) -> 0.1 A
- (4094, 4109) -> 0.4 A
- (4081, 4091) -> -1.7 A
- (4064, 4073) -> 0.4 A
